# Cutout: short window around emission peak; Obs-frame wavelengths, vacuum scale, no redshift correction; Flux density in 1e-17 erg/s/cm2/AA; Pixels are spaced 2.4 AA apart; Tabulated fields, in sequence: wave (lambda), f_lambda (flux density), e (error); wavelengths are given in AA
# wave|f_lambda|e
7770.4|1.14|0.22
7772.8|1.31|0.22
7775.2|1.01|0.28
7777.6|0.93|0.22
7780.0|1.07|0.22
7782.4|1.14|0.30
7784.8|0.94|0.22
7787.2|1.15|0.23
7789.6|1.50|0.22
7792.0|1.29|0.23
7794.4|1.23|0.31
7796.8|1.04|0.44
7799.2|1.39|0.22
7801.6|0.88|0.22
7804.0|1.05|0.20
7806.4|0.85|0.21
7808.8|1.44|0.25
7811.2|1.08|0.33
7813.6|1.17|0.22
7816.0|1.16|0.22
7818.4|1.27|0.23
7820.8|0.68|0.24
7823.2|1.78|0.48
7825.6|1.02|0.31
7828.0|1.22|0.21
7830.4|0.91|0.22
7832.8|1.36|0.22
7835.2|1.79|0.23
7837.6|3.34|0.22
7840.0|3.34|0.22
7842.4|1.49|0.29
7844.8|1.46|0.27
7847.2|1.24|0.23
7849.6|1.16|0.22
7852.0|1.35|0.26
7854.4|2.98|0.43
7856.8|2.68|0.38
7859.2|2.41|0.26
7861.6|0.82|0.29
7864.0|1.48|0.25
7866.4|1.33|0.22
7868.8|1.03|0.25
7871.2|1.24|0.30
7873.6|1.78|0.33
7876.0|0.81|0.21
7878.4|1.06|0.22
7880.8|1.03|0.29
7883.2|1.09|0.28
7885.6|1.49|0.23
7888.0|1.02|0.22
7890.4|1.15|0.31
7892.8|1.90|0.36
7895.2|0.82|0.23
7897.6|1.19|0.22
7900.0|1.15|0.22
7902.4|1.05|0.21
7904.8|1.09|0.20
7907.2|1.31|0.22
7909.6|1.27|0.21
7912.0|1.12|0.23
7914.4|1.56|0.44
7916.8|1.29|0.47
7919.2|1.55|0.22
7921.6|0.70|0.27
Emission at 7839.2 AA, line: [S II] 6716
